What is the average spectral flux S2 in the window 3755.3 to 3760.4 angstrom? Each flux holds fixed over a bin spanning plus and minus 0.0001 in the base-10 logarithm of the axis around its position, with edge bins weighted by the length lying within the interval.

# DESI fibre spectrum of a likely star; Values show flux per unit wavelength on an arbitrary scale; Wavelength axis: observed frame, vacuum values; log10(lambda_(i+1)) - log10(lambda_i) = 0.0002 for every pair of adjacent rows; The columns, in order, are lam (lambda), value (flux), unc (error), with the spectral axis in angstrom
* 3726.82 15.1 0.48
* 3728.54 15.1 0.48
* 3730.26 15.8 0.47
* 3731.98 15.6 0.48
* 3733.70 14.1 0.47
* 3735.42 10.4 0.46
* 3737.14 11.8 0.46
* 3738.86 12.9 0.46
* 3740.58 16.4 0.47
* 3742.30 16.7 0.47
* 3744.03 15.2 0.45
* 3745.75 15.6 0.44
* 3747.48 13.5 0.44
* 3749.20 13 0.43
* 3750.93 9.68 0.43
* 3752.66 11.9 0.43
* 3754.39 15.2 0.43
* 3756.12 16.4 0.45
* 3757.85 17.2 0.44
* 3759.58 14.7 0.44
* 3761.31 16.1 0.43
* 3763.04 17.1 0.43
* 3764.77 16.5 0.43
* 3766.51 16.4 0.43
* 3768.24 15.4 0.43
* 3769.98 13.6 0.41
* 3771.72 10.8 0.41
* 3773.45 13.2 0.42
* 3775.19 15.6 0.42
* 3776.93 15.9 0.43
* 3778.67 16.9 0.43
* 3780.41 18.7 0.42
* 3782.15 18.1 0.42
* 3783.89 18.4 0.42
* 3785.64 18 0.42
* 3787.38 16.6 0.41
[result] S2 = 16.1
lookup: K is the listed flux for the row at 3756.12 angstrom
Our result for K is 16.4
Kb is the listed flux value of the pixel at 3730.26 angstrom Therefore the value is 15.8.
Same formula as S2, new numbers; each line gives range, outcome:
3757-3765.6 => 16.3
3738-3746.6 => 15.4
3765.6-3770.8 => 15.1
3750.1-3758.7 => 14.1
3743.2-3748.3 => 14.8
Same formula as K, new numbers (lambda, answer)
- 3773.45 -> 13.2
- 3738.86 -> 12.9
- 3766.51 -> 16.4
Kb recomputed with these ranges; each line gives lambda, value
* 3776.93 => 15.9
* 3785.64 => 18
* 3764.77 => 16.5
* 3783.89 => 18.4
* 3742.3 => 16.7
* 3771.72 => 10.8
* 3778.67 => 16.9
